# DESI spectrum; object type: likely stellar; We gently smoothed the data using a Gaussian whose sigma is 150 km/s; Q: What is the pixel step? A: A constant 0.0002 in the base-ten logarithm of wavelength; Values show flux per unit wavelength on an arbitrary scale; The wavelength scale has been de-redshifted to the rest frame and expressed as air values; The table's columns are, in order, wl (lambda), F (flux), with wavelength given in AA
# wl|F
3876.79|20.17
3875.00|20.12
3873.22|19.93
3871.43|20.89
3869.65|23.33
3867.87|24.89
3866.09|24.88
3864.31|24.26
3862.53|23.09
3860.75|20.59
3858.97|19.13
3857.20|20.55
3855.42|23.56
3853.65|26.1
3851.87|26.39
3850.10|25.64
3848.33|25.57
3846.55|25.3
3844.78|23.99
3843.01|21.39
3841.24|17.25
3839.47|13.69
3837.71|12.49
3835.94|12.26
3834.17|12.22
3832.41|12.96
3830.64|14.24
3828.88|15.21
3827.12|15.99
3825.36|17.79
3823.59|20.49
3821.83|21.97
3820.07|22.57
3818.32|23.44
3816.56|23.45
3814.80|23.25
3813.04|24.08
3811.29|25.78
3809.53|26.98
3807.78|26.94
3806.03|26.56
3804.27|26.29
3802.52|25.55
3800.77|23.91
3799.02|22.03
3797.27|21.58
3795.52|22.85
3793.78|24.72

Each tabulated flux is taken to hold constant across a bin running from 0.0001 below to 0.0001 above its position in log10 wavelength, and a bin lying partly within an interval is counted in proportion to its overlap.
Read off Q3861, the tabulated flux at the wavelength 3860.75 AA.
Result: 20.59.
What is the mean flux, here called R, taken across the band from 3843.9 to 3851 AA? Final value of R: 25.1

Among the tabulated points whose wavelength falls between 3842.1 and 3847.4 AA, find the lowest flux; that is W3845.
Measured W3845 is 21.39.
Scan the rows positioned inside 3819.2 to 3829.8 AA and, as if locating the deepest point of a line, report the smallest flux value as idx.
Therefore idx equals 15.21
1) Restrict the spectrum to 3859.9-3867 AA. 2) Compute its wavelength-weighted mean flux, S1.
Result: 23.2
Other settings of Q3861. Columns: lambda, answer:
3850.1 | 25.64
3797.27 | 21.58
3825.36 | 17.79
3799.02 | 22.03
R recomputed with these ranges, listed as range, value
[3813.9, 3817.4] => 23.3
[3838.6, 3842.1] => 15.5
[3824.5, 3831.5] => 15.8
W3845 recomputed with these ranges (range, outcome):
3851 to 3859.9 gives 19.13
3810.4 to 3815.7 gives 23.25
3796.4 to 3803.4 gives 21.58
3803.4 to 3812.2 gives 25.78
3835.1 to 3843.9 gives 12.26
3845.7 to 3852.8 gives 25.3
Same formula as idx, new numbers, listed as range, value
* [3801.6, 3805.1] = 25.55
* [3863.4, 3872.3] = 20.89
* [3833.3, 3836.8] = 12.22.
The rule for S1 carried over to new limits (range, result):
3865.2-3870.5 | 24.4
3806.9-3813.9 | 26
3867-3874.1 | 22.2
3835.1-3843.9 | 15.4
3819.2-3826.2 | 20.7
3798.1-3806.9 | 24.8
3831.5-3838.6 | 12.5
